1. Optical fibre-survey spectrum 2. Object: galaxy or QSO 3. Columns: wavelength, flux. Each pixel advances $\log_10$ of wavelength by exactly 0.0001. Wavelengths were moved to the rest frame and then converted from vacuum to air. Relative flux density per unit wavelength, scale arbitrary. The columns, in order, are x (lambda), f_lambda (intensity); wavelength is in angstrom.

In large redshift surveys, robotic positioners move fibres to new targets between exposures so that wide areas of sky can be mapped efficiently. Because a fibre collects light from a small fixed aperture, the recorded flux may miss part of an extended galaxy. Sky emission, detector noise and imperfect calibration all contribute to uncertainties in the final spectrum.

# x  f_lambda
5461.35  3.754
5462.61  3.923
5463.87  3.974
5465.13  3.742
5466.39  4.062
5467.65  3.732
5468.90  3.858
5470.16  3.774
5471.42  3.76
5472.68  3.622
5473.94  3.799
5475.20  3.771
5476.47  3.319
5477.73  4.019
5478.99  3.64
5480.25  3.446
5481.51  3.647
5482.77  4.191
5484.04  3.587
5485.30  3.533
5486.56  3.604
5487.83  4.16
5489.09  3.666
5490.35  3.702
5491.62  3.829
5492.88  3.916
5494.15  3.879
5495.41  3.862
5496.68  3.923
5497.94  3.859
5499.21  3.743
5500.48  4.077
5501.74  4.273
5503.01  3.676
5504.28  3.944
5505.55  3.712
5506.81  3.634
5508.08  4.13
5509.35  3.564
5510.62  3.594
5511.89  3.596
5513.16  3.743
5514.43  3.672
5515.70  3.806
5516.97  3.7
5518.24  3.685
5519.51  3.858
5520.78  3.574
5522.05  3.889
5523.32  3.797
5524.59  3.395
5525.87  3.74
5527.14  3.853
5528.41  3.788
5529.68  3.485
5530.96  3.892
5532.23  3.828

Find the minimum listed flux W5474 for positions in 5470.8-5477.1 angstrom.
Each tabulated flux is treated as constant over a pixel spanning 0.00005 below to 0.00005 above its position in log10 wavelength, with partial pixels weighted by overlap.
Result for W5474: 3.319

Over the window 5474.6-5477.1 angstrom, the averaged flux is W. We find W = 3.53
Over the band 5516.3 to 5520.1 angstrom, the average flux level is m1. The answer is 3.75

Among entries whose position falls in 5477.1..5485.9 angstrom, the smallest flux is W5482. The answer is 3.446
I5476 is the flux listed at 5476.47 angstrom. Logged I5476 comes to 3.319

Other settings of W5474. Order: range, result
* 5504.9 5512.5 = 3.564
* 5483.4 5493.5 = 3.533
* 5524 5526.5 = 3.395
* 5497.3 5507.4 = 3.634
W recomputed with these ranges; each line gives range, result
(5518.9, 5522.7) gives 3.78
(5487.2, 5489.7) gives 3.92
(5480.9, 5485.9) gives 3.74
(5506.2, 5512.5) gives 3.7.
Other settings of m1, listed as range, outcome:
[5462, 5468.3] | 3.89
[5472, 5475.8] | 3.73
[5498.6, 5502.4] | 4.03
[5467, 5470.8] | 3.8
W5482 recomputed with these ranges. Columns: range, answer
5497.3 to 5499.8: 3.743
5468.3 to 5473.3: 3.622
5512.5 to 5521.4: 3.574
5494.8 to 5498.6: 3.859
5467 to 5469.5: 3.732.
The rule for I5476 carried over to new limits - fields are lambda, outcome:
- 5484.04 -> 3.587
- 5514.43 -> 3.672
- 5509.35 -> 3.564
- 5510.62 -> 3.594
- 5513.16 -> 3.743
